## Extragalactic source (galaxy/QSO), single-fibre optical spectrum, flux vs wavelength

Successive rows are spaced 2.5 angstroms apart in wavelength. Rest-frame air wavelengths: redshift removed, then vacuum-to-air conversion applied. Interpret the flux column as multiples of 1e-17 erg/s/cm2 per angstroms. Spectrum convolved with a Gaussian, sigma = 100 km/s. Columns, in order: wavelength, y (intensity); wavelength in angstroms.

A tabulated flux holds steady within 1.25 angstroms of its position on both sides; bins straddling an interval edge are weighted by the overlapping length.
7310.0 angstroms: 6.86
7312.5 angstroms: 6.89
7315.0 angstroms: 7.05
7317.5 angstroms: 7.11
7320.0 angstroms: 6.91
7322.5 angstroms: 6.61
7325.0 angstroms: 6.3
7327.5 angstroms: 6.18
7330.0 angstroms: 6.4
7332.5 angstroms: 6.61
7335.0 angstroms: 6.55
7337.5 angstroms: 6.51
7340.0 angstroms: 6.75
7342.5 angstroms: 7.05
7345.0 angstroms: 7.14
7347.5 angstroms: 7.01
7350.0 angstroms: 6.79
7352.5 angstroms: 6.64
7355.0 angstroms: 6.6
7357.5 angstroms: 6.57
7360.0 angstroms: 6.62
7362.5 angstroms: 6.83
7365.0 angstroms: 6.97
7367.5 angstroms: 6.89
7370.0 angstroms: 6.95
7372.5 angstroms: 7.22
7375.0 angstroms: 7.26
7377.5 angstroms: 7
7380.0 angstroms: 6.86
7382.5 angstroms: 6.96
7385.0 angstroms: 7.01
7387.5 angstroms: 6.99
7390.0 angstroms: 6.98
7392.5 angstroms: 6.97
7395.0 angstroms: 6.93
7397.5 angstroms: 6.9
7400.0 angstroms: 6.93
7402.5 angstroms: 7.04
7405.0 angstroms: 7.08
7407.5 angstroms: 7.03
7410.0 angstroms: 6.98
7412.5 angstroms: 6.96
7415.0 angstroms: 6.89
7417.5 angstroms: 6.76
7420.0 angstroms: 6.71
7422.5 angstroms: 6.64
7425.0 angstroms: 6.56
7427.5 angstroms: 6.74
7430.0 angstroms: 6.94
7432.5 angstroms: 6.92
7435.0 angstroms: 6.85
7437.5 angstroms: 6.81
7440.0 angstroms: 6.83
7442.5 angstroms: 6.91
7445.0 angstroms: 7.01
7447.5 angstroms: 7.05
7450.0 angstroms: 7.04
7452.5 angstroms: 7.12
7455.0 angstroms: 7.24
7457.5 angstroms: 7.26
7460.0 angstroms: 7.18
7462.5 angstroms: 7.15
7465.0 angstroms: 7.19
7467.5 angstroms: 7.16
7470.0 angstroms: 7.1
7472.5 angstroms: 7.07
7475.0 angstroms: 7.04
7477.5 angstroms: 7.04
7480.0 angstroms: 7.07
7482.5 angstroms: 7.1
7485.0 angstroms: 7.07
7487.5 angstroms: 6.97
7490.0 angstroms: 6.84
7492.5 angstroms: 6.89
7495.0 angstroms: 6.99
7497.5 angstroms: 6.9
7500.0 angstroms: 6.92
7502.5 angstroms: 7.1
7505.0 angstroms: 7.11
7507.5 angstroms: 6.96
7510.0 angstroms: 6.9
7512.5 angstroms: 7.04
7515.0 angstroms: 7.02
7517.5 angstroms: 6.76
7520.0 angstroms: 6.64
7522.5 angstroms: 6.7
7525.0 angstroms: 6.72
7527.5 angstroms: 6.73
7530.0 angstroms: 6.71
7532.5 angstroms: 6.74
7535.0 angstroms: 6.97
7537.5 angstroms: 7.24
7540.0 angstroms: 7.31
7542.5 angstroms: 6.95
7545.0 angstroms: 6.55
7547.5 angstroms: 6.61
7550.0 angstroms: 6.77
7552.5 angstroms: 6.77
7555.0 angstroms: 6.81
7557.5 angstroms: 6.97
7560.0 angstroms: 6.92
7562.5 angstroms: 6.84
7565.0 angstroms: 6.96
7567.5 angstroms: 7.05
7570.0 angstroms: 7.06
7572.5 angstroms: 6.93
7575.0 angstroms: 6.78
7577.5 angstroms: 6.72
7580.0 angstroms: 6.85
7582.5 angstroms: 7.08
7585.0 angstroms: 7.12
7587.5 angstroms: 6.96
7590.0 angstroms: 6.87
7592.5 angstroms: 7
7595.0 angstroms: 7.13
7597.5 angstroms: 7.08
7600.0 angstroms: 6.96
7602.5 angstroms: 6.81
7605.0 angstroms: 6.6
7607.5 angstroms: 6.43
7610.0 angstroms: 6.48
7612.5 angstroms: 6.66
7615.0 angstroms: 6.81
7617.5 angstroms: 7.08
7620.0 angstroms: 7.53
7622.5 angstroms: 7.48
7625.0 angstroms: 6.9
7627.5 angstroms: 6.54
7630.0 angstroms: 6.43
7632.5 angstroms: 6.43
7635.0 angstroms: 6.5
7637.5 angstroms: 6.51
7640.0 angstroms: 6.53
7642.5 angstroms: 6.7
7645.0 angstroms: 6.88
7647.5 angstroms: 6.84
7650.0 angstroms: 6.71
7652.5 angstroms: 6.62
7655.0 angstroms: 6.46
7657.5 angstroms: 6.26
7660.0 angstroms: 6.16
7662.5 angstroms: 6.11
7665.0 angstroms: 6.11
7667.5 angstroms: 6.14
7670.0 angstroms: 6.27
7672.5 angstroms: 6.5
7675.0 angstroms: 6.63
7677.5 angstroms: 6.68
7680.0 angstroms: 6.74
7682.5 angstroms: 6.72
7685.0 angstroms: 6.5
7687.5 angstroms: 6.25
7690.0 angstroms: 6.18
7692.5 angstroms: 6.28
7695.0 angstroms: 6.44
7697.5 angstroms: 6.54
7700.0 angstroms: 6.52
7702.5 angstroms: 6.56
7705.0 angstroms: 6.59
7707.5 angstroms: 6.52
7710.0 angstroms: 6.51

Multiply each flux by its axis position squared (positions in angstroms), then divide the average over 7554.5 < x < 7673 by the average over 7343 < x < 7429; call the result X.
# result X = 1.04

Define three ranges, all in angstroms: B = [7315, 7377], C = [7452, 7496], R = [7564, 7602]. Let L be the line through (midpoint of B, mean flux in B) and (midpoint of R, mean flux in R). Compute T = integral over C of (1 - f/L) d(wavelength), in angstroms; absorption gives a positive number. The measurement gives -1.3 angstroms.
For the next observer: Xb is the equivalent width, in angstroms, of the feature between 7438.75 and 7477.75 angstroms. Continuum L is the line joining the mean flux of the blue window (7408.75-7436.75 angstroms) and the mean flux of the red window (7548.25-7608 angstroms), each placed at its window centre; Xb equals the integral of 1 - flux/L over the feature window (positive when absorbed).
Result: -1.5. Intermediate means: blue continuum 6.81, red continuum 6.9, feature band 7.09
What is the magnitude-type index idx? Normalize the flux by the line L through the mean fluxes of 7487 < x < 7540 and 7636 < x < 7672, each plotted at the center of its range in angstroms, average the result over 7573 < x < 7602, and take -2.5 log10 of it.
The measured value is -0.046 mag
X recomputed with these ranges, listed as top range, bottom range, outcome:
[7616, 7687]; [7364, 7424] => 1.02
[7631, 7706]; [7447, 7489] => 0.96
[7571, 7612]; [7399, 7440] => 1.05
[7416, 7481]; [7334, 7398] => 1.04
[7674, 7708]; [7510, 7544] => 0.99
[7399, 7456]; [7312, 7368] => 1.05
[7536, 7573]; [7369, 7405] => 1.03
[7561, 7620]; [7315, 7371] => 1.09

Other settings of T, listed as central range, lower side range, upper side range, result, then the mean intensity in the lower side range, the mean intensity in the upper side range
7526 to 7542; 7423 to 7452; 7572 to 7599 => 0.0 angstroms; 6.88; 6.96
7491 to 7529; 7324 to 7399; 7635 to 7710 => -1.3 angstroms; 6.82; 6.48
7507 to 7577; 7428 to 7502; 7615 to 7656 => 0.3 angstroms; 7.02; 6.76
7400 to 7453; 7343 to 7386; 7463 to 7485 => 0.9 angstroms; 6.9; 7.1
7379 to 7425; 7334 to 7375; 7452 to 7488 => 0.2 angstroms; 6.83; 7.12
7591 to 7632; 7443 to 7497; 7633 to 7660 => -1.2 angstroms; 7.07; 6.58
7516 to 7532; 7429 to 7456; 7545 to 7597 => 0.5 angstroms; 6.97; 6.9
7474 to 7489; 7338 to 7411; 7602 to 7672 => -0.6 angstroms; 6.92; 6.6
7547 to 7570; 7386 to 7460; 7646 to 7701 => -0.7 angstroms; 6.94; 6.44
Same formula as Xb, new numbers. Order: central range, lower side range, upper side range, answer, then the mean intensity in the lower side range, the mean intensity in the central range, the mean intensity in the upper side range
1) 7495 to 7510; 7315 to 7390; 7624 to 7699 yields -0.8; 6.81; 6.99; 6.48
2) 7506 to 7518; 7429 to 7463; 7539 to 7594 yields 0.0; 7.02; 6.95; 6.9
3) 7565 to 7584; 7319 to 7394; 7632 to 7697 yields -1.0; 6.8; 6.93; 6.47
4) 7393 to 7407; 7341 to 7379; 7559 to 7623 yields -0.1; 6.9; 6.98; 6.92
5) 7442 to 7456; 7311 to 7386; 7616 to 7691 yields -0.7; 6.81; 7.07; 6.58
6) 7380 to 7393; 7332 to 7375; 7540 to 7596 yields -0.3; 6.82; 6.97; 6.9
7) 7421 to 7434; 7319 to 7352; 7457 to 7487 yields 0.4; 6.68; 6.76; 7.11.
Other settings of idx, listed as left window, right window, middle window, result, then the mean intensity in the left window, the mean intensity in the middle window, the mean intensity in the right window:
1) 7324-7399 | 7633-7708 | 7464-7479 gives -0.063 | 6.82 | 7.1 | 6.48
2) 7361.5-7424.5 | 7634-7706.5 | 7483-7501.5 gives -0.027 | 6.95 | 6.95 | 6.48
